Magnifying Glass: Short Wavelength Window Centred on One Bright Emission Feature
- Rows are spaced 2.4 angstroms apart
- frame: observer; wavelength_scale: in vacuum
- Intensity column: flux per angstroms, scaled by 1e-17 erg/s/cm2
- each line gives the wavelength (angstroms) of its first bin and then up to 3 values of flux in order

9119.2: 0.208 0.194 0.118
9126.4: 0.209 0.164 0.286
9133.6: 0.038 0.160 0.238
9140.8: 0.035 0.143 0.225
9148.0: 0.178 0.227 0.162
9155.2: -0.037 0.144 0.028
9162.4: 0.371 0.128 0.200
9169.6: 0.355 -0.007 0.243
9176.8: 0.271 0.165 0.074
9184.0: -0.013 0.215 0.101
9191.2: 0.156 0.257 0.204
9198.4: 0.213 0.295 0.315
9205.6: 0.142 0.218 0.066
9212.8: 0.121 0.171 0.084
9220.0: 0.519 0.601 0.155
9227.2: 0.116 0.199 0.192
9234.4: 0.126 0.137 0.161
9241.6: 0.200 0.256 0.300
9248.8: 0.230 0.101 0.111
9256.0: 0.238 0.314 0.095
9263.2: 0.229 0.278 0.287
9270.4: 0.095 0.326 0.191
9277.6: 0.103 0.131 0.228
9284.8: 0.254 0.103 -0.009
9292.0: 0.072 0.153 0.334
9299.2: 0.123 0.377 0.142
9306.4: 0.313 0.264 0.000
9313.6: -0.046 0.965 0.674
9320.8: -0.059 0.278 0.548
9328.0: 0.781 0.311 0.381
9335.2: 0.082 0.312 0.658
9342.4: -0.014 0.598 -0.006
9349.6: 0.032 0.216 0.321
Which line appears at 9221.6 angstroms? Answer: H-gamma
